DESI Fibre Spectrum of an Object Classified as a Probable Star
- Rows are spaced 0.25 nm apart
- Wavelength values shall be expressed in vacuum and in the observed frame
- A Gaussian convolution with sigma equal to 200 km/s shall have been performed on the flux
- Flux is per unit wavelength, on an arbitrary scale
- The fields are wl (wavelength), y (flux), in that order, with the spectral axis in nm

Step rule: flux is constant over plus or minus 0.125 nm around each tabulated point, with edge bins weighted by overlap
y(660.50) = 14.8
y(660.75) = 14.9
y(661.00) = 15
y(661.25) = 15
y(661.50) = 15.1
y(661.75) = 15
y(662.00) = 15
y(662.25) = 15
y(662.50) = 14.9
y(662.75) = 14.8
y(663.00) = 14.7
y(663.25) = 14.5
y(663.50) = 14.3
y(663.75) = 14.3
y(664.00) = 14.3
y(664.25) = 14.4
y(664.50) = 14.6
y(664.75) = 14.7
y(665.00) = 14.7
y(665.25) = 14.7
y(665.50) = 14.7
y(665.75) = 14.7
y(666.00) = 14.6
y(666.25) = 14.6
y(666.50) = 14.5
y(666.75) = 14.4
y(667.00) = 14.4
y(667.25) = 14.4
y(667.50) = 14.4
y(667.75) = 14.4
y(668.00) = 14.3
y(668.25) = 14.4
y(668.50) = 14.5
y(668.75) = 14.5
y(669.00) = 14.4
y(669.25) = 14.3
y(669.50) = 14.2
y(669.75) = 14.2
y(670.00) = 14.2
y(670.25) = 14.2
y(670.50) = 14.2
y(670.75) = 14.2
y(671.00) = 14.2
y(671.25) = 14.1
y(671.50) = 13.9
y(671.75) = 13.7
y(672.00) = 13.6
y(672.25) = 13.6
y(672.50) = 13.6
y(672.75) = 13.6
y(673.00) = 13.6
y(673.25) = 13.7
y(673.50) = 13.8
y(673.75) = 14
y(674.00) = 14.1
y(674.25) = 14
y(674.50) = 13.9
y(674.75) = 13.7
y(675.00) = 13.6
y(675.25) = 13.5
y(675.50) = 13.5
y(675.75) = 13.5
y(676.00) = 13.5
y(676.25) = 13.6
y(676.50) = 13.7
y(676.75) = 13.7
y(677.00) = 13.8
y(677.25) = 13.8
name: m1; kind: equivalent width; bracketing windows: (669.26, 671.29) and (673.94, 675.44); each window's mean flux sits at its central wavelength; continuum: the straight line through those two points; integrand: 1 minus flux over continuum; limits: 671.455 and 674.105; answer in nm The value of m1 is 0.04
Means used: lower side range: 14.2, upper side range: 13.8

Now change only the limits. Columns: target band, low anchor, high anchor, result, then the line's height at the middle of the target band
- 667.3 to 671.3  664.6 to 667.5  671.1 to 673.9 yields -0.04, 14.2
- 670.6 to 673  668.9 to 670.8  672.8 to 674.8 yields 0.04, 14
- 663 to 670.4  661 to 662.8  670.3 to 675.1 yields 0.02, 14.5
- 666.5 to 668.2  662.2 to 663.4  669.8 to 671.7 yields 0.00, 14.4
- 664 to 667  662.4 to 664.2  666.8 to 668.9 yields -0.02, 14.5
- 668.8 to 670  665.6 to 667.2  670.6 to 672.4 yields -0.01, 14.2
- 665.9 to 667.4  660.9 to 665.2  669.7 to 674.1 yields -0.01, 14.4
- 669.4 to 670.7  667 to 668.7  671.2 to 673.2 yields -0.01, 14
